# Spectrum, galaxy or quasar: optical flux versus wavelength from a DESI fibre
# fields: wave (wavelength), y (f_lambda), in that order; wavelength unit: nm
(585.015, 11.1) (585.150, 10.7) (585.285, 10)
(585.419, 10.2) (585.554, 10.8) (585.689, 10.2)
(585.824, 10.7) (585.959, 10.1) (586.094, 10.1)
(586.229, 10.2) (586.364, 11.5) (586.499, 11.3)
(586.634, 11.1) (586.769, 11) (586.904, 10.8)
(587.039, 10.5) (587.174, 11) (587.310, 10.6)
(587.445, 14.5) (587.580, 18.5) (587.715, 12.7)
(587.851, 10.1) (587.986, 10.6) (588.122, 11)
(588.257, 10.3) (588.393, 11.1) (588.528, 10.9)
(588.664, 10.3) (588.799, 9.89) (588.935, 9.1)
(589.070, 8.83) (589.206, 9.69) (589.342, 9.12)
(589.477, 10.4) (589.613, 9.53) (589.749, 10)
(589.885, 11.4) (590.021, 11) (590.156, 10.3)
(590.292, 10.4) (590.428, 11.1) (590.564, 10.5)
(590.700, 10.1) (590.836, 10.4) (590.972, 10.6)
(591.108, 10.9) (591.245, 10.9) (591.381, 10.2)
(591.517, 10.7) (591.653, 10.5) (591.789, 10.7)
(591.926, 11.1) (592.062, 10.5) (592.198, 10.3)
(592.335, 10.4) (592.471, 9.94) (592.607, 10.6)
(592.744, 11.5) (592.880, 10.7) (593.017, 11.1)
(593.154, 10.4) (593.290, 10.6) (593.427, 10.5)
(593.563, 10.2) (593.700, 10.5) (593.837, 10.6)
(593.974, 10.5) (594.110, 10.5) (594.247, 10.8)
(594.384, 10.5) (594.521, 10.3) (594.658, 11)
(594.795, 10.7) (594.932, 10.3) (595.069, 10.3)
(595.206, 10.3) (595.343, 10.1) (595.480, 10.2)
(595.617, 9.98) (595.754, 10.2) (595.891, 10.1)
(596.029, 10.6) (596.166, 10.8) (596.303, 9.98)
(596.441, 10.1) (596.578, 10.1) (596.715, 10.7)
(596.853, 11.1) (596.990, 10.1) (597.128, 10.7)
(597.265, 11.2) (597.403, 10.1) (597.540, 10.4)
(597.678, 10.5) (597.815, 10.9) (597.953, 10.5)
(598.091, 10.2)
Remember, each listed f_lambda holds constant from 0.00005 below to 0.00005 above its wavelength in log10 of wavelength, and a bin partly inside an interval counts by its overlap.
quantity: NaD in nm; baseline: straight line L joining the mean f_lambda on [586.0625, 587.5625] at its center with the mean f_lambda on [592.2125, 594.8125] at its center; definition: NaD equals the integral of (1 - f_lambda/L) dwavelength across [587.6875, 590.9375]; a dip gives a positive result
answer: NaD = 0.23 nm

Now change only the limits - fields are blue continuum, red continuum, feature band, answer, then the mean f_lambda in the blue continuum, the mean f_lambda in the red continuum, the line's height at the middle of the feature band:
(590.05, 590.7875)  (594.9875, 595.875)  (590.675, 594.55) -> -0.08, 10.5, 10.2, 10.4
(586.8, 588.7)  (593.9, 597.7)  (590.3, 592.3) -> 0.09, 11.6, 10.4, 11.1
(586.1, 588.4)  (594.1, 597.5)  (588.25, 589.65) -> 0.17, 11.5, 10.4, 11.3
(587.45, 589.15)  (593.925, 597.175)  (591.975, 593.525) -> 0.02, 11.2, 10.4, 10.7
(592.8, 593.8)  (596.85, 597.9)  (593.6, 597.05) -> 0.06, 10.6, 10.6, 10.6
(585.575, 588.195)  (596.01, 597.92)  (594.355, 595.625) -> 0.04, 11.4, 10.5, 10.7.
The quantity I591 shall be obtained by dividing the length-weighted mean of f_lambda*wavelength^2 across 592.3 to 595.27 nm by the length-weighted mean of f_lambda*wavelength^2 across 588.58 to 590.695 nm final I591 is 1.1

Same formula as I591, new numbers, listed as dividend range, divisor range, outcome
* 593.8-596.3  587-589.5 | 0.97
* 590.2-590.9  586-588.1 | 0.92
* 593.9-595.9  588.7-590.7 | 1.05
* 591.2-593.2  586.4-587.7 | 0.89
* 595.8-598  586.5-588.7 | 0.94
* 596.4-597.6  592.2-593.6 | 1.01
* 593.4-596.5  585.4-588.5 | 0.95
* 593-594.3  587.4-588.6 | 0.89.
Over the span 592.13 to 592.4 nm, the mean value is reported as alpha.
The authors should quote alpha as 10.3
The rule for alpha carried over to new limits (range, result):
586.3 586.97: 11.1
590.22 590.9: 10.5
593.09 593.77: 10.4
